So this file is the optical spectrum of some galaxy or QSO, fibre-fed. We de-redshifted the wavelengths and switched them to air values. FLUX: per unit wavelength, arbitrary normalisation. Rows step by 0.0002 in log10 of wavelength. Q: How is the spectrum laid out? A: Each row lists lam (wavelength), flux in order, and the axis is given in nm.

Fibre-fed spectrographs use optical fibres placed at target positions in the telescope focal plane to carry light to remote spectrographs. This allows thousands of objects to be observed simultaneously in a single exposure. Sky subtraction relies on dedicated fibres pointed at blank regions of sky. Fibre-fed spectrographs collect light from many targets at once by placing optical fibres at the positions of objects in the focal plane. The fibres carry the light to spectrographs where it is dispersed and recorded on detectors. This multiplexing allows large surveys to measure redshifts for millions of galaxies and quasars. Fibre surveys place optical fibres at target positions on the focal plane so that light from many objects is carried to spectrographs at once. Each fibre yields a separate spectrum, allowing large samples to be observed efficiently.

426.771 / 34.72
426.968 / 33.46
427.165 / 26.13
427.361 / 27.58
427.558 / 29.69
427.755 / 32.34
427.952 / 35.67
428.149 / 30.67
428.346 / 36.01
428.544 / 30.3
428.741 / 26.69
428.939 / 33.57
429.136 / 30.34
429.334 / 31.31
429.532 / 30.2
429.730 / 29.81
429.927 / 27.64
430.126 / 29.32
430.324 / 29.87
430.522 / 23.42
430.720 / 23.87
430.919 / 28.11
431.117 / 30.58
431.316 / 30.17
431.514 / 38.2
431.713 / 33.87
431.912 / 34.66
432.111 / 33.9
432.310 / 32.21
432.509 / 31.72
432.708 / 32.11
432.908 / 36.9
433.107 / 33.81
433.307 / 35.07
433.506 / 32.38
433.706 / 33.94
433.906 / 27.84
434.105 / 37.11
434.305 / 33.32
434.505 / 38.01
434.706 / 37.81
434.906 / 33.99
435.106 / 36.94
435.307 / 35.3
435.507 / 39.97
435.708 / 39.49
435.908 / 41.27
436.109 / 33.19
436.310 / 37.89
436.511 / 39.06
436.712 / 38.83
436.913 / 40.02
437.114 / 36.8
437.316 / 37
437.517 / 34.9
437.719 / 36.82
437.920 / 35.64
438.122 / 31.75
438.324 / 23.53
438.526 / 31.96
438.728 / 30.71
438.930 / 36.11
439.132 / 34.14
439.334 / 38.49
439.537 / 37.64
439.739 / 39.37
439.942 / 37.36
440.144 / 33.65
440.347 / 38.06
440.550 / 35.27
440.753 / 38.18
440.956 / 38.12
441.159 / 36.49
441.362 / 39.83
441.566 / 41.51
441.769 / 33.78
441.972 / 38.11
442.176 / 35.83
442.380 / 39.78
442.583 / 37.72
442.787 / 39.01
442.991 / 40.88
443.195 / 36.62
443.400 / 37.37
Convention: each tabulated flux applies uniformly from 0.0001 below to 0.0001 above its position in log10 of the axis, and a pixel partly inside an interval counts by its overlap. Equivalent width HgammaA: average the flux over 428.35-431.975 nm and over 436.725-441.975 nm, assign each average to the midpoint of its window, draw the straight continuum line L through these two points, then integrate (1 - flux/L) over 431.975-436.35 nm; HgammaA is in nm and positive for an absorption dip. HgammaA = -0.322 nm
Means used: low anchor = 30.2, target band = 35.2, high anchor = 36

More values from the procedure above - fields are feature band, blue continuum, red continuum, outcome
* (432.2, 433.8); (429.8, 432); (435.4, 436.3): 0.001 nm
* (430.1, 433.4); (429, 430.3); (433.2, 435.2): 0.046 nm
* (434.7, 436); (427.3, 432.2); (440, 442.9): -0.146 nm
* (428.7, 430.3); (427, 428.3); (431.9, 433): 0.091 nm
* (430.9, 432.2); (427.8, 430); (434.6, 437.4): 0.022 nm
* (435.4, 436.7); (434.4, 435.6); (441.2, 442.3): -0.049 nm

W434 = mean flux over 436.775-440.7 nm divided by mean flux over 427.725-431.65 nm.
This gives 1.16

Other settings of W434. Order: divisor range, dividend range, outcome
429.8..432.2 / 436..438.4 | 1.17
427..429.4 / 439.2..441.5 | 1.21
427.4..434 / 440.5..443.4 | 1.21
